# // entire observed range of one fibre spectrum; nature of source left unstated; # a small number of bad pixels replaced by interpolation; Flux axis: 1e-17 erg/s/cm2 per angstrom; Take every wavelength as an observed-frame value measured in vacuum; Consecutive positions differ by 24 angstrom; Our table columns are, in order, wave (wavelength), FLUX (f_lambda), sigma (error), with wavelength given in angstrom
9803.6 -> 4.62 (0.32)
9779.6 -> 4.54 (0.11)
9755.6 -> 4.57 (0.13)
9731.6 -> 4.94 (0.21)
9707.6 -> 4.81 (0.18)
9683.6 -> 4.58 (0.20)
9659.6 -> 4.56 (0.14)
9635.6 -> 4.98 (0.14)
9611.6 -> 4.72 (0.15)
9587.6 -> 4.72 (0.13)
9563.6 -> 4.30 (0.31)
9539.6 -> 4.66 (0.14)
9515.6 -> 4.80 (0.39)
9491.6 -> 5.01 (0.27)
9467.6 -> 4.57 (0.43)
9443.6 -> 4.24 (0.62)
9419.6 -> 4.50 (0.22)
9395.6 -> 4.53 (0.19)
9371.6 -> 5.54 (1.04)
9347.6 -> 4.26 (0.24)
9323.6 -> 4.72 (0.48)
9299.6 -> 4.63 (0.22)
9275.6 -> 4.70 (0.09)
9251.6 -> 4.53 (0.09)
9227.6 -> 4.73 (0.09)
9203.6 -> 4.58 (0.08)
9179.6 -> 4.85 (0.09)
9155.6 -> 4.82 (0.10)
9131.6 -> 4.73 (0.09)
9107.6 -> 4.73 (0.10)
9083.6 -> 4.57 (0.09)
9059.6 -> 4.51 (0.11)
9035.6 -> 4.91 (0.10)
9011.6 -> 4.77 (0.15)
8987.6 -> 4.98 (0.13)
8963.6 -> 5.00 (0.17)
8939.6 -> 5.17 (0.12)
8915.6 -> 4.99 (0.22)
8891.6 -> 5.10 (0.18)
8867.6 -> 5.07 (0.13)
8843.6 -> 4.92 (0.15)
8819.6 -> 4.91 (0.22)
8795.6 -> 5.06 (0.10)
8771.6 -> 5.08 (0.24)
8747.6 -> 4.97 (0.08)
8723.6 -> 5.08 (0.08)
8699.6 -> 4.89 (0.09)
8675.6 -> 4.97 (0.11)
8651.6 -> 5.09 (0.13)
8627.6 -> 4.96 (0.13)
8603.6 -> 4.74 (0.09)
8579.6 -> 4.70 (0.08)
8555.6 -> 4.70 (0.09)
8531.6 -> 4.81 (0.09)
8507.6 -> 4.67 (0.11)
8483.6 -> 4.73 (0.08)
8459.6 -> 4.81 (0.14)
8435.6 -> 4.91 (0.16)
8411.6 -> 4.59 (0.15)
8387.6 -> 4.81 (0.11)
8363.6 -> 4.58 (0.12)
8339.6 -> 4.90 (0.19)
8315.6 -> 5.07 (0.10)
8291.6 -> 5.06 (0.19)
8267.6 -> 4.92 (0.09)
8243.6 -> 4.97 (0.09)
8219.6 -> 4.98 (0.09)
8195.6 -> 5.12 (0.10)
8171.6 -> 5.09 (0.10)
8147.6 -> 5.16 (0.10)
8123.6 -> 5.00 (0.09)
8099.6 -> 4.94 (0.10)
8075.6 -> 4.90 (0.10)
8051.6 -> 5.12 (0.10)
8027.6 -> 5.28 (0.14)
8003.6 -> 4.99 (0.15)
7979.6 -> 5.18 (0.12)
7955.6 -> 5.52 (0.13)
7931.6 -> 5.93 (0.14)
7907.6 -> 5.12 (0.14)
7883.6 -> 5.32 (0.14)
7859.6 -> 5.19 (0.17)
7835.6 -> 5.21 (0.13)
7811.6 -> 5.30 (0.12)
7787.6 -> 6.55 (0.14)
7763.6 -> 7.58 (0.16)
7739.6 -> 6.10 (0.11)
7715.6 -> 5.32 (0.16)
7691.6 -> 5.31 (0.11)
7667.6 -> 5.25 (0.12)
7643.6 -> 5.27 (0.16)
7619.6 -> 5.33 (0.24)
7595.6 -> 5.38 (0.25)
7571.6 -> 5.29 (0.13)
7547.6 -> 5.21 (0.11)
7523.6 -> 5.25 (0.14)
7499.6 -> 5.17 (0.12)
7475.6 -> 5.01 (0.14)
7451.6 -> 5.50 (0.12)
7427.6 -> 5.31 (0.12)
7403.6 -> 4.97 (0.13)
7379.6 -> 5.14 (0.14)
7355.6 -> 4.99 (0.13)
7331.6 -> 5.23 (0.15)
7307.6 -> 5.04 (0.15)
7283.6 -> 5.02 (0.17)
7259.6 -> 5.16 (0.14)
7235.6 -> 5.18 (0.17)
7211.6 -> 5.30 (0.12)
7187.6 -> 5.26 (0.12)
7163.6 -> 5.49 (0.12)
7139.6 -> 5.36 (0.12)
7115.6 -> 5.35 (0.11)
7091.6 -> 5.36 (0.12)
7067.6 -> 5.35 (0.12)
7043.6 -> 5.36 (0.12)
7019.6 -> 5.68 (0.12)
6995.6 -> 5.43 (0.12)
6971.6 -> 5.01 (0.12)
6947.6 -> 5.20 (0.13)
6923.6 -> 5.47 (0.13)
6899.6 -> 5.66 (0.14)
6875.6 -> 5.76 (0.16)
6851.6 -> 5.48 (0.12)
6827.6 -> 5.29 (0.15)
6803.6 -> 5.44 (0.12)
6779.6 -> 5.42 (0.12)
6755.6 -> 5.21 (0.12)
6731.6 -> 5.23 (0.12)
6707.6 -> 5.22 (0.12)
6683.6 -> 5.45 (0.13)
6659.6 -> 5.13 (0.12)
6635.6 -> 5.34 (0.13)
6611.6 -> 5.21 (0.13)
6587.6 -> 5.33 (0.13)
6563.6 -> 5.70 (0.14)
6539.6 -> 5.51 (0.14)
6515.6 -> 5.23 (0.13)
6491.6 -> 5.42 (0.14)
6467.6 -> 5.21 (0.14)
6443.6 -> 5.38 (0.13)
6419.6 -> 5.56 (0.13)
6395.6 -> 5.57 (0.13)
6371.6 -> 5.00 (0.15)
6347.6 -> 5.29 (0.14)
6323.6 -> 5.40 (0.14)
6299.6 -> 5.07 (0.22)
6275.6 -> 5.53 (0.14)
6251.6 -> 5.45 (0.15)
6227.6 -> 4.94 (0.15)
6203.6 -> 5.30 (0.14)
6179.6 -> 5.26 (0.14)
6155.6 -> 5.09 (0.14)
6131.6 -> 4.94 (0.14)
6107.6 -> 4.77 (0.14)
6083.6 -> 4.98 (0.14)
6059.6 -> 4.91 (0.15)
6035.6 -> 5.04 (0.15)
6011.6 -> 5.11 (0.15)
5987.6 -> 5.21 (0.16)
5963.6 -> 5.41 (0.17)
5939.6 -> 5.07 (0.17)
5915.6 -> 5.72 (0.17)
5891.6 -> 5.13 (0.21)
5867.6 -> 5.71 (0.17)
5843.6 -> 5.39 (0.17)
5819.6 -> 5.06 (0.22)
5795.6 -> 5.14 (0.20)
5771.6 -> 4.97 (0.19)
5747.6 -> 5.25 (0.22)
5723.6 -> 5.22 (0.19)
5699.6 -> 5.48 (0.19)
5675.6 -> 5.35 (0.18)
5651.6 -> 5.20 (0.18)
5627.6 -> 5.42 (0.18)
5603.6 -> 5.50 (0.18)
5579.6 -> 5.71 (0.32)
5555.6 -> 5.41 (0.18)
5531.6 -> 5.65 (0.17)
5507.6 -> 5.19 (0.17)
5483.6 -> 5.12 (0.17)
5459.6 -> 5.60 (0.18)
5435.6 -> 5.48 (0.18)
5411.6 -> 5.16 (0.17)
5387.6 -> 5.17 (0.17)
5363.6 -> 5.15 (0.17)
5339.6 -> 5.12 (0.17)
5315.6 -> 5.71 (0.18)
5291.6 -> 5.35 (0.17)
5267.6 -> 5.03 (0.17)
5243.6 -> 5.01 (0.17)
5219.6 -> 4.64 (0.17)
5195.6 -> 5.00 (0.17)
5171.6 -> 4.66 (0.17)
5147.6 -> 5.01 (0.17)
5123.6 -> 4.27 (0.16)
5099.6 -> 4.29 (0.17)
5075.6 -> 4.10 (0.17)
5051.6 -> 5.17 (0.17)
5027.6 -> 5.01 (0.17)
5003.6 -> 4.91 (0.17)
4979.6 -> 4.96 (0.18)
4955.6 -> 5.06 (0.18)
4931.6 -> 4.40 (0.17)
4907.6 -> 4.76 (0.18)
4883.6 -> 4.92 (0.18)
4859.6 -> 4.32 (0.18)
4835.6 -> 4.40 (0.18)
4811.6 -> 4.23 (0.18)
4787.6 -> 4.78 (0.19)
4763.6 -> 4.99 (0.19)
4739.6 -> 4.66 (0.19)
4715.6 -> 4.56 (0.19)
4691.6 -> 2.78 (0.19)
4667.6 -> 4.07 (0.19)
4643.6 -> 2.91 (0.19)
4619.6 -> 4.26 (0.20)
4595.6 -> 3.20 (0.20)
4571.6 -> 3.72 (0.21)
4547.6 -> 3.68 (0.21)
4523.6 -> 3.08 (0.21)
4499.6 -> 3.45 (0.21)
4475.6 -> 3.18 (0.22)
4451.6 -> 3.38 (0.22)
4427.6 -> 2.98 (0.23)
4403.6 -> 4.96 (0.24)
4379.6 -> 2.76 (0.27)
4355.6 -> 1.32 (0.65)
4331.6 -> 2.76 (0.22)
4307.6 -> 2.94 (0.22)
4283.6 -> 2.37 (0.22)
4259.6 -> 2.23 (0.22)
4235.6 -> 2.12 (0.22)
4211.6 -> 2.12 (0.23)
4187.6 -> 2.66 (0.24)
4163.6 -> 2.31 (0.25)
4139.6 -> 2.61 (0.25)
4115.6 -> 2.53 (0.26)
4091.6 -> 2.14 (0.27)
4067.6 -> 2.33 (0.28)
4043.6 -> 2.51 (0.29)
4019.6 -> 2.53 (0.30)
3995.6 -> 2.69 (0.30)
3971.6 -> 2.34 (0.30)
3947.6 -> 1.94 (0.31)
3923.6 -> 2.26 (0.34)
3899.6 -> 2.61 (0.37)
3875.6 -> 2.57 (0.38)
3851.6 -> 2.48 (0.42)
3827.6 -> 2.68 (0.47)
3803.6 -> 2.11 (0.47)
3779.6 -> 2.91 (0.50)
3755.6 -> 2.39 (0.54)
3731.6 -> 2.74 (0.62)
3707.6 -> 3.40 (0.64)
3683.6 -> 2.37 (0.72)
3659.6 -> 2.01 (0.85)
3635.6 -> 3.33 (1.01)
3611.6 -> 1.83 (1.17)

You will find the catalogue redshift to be 0.18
